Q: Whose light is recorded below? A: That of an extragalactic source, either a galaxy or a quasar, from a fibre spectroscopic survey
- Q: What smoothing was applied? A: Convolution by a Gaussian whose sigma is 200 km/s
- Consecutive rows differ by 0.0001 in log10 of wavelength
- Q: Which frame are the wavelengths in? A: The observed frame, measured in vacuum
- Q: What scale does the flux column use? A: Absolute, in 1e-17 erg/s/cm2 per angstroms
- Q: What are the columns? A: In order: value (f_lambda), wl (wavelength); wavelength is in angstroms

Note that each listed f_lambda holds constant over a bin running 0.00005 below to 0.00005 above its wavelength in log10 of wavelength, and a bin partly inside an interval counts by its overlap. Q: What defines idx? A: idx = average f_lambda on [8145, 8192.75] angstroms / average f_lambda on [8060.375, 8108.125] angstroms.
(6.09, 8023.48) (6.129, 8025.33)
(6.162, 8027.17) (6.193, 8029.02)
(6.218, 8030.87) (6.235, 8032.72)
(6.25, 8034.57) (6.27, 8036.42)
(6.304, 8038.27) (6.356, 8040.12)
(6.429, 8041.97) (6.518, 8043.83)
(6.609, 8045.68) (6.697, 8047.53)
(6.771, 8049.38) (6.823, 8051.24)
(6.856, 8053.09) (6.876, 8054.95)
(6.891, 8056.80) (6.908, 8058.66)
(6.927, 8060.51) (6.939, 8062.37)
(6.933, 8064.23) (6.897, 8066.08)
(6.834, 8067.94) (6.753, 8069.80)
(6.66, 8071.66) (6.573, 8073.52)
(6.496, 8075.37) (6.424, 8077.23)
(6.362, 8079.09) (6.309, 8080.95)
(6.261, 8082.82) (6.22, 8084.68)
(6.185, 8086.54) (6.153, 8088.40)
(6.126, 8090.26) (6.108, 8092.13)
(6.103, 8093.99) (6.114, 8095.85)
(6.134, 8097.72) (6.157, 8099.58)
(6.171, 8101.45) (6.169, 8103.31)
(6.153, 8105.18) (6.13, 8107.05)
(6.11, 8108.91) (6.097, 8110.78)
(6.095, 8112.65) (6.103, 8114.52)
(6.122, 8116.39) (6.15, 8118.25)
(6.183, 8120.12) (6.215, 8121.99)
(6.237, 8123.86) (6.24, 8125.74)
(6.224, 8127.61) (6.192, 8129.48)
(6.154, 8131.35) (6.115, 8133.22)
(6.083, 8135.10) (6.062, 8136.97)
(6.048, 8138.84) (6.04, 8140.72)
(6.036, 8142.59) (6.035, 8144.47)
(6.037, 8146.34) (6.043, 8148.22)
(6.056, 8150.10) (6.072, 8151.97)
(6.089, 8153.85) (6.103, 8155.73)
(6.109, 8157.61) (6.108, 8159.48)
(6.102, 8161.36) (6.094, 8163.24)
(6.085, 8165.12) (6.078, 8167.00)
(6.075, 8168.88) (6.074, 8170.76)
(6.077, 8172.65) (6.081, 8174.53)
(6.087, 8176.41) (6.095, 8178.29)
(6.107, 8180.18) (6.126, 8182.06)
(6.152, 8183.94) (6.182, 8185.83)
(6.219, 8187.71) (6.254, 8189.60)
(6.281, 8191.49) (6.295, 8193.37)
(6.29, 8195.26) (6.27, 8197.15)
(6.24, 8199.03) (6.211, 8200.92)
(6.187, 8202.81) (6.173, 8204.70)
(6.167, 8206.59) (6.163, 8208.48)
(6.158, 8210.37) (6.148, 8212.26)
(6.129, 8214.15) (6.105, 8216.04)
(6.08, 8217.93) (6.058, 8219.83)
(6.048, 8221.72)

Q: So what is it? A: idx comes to 0.96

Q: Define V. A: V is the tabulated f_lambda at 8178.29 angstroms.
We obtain 6.095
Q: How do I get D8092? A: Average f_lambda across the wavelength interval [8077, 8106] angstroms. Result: 6.19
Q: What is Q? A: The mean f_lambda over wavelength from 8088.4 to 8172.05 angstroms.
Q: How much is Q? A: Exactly 6.11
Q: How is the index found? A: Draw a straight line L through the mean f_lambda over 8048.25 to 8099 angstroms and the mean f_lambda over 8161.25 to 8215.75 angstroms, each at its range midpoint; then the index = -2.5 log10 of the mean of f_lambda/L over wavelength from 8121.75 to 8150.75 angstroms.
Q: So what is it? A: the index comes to 0.039 mag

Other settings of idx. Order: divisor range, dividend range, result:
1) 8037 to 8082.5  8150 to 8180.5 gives 0.91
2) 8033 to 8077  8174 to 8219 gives 0.93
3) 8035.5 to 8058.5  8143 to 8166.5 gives 0.92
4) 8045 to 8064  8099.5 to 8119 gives 0.90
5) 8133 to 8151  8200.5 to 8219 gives 1.02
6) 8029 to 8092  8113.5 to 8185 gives 0.93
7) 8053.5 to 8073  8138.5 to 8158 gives 0.88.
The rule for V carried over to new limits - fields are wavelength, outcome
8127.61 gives 6.224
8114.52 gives 6.103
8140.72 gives 6.04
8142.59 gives 6.036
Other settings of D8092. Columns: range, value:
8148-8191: 6.11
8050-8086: 6.68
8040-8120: 6.43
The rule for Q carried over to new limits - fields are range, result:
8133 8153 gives 6.05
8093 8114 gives 6.13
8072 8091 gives 6.33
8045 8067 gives 6.85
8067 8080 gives 6.59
